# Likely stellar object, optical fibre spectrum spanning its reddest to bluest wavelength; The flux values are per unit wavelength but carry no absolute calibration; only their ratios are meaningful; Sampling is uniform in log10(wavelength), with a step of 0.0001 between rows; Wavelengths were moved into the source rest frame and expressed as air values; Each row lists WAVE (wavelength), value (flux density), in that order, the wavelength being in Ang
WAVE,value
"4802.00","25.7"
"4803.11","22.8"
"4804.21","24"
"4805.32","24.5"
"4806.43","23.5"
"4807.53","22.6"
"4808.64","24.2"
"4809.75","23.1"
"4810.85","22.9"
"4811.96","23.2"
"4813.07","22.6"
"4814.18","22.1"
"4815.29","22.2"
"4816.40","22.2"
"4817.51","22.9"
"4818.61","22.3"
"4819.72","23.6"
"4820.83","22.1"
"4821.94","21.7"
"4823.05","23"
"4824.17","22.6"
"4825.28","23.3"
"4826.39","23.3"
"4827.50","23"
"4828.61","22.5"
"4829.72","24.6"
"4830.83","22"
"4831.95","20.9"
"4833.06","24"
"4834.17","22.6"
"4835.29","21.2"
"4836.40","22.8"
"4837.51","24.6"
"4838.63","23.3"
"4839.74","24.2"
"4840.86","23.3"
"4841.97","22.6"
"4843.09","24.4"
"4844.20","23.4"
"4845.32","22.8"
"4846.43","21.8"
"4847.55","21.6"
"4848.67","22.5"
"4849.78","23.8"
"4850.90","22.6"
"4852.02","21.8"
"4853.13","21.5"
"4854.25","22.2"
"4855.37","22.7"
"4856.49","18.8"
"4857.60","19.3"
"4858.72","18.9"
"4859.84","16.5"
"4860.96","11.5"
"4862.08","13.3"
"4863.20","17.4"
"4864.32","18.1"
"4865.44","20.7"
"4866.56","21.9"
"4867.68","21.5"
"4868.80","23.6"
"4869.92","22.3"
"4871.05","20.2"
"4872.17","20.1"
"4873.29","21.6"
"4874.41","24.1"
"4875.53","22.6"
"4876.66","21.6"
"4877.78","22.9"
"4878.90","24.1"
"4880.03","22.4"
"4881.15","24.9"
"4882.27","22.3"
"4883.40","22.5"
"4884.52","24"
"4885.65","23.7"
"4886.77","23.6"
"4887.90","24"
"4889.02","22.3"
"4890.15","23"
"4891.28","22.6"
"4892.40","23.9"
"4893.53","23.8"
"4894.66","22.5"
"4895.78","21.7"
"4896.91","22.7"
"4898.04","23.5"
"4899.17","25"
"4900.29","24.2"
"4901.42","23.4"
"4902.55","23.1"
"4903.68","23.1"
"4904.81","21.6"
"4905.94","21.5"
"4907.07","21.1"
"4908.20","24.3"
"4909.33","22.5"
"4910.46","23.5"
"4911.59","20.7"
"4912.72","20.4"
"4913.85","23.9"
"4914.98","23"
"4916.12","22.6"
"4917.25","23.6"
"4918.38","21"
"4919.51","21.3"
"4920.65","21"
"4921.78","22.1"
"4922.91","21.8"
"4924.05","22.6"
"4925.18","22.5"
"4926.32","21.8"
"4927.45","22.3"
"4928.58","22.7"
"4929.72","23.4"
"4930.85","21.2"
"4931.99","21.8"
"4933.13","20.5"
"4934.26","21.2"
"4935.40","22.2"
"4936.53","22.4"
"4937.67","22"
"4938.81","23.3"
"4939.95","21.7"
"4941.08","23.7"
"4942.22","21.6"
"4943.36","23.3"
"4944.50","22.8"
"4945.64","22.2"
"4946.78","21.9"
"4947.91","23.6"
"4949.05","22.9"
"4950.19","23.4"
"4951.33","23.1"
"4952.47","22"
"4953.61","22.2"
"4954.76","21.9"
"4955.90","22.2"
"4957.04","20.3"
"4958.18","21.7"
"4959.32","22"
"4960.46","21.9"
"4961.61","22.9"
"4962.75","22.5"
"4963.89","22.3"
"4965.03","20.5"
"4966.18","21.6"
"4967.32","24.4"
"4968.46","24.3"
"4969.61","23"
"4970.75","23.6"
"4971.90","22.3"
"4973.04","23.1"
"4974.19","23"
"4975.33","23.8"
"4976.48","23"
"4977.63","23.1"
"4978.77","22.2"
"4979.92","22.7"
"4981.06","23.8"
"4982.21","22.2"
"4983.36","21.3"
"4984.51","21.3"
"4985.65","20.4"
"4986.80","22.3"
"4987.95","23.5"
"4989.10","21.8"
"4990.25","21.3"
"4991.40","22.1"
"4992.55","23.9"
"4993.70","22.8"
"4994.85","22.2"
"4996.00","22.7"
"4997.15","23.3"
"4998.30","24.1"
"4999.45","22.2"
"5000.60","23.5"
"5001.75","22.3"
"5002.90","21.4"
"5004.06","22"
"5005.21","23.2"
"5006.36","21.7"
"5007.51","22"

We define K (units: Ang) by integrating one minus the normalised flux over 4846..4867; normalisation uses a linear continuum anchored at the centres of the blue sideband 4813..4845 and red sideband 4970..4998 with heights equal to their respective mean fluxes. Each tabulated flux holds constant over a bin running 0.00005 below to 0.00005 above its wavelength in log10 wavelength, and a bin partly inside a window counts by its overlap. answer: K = 2.8 Ang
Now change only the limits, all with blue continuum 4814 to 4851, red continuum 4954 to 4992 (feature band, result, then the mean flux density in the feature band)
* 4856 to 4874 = 2.8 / 19.2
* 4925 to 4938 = 0.3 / 22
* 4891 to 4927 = 0.0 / 22.6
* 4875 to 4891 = -0.3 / 23.1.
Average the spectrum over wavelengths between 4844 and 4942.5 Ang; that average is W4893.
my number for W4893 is 22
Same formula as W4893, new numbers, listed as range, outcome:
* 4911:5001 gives 22.4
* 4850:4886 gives 21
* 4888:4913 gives 22.8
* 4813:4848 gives 22.8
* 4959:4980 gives 22.8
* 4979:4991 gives 22.1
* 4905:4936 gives 22.1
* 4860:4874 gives 19.3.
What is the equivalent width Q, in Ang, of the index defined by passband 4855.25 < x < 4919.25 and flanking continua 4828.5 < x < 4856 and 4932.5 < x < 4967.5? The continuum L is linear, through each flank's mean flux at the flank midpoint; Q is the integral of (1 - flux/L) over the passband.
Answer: 2.0 Ang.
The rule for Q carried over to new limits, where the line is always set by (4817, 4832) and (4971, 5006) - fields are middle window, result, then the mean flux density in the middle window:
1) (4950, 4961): 0.28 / 22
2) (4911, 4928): 0.45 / 22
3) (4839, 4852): -0.12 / 23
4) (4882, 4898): -0.27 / 23.1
